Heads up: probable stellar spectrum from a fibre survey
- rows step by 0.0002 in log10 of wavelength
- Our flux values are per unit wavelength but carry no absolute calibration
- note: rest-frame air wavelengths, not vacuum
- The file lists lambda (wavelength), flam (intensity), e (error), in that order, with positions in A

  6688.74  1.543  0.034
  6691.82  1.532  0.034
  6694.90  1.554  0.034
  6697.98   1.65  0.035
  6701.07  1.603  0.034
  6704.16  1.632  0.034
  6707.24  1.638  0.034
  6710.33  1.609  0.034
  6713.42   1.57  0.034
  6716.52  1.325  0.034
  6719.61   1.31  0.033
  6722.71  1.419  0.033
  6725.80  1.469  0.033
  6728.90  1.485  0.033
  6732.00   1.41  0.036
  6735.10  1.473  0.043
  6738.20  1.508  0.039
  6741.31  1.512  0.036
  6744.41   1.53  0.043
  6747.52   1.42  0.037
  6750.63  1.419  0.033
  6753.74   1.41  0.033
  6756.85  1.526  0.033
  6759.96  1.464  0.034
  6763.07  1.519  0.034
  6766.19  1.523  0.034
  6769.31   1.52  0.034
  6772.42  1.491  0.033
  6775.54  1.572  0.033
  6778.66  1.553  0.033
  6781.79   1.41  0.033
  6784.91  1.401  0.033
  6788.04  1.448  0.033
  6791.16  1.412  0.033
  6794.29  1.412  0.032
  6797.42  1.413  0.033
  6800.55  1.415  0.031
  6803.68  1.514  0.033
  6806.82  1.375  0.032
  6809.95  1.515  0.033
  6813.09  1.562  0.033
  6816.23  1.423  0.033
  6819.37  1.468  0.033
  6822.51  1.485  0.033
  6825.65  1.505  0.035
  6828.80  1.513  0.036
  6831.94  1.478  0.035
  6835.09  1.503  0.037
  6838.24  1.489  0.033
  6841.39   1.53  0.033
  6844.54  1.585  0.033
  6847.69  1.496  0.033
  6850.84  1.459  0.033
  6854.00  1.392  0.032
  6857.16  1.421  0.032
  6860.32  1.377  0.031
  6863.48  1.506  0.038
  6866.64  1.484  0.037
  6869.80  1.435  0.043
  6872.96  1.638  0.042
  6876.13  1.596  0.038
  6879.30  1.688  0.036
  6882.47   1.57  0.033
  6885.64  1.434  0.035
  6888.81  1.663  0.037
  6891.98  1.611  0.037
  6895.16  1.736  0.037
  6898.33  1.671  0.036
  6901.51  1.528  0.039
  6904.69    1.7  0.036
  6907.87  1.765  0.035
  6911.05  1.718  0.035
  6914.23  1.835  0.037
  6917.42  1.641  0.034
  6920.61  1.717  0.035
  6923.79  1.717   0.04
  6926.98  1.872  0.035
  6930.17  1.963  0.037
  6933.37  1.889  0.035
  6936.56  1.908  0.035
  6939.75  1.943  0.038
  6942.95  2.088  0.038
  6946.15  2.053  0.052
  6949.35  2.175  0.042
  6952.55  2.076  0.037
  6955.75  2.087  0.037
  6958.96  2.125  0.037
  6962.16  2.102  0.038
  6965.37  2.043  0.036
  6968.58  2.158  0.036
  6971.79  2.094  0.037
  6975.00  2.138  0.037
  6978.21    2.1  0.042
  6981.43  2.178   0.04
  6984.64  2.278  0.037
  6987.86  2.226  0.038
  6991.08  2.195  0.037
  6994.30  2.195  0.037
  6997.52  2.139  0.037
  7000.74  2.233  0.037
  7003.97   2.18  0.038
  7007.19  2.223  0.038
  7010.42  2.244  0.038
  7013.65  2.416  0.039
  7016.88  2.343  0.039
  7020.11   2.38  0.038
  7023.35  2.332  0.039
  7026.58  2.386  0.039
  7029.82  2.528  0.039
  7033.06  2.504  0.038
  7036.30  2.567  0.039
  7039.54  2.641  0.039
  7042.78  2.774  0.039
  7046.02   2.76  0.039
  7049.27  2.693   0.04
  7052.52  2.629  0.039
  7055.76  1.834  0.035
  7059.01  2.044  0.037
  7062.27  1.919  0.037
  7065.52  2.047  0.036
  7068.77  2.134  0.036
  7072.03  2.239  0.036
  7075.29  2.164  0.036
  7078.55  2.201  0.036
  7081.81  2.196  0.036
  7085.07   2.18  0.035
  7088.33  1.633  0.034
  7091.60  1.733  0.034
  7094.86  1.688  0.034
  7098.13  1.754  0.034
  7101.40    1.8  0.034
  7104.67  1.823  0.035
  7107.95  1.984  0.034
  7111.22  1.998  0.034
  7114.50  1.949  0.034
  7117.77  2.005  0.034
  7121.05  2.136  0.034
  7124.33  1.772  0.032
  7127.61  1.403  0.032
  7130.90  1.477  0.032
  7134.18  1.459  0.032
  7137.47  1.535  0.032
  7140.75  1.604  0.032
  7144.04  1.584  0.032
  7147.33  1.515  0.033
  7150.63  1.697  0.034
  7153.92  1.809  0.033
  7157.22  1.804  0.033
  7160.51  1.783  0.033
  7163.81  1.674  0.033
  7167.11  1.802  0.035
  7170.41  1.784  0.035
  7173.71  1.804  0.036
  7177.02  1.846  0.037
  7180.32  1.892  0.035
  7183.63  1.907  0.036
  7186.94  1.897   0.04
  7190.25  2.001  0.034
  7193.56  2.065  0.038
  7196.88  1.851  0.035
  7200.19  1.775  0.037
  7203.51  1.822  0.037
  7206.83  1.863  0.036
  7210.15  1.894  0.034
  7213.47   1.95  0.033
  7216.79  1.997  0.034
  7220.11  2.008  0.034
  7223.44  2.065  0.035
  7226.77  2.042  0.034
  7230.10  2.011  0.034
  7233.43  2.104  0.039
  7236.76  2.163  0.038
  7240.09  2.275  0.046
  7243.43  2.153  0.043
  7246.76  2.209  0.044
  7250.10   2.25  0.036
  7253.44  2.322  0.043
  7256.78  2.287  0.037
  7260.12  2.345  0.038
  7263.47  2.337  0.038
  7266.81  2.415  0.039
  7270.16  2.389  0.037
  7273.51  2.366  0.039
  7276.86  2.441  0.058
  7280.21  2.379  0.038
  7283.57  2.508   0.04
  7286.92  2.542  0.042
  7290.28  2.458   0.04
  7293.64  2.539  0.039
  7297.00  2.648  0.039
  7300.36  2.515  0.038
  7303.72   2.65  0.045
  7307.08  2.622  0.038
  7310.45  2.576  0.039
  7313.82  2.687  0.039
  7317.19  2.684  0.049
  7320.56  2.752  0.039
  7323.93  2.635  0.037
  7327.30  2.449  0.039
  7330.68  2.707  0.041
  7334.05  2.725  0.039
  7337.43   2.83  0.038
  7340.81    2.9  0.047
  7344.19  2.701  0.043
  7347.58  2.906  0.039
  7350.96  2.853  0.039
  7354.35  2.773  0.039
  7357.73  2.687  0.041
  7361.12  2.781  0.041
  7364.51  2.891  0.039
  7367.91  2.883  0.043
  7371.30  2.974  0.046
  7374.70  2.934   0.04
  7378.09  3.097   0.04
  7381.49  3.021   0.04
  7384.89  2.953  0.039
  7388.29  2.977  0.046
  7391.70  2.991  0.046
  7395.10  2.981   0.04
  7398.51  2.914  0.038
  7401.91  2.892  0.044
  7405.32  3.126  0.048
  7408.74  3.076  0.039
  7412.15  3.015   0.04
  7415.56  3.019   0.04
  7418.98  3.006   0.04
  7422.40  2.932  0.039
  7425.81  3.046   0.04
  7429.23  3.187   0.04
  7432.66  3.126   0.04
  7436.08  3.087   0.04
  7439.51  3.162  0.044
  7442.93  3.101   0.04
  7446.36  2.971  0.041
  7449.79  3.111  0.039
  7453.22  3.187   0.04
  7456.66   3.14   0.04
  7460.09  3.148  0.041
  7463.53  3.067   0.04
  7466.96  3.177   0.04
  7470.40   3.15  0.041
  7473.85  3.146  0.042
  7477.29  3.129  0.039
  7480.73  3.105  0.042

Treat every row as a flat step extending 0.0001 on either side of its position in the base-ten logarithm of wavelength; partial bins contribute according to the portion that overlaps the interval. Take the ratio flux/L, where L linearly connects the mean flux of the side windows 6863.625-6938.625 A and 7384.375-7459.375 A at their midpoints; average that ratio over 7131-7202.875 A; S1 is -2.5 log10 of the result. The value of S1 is 0.33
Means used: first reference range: 1.68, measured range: 1.76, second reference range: 3.05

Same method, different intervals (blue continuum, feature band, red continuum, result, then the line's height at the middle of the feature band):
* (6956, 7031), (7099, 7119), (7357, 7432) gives 0.26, 2.44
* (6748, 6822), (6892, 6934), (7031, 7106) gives 0.03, 1.79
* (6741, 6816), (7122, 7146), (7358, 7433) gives 0.44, 2.34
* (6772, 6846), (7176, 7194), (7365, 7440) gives 0.26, 2.45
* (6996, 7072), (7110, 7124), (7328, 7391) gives 0.23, 2.48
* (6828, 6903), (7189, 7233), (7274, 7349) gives 0.21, 2.38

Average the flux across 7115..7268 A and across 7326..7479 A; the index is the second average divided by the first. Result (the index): 1.5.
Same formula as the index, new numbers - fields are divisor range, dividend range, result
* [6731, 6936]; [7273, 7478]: 1.86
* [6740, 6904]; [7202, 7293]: 1.47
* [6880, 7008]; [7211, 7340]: 1.23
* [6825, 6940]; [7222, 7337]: 1.50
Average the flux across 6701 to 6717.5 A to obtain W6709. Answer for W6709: 1.57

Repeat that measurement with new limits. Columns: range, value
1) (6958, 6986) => 2.13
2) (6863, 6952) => 1.74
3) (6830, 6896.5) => 1.53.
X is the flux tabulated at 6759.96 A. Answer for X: 1.464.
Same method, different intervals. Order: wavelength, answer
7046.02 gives 2.76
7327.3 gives 2.449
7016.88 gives 2.343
